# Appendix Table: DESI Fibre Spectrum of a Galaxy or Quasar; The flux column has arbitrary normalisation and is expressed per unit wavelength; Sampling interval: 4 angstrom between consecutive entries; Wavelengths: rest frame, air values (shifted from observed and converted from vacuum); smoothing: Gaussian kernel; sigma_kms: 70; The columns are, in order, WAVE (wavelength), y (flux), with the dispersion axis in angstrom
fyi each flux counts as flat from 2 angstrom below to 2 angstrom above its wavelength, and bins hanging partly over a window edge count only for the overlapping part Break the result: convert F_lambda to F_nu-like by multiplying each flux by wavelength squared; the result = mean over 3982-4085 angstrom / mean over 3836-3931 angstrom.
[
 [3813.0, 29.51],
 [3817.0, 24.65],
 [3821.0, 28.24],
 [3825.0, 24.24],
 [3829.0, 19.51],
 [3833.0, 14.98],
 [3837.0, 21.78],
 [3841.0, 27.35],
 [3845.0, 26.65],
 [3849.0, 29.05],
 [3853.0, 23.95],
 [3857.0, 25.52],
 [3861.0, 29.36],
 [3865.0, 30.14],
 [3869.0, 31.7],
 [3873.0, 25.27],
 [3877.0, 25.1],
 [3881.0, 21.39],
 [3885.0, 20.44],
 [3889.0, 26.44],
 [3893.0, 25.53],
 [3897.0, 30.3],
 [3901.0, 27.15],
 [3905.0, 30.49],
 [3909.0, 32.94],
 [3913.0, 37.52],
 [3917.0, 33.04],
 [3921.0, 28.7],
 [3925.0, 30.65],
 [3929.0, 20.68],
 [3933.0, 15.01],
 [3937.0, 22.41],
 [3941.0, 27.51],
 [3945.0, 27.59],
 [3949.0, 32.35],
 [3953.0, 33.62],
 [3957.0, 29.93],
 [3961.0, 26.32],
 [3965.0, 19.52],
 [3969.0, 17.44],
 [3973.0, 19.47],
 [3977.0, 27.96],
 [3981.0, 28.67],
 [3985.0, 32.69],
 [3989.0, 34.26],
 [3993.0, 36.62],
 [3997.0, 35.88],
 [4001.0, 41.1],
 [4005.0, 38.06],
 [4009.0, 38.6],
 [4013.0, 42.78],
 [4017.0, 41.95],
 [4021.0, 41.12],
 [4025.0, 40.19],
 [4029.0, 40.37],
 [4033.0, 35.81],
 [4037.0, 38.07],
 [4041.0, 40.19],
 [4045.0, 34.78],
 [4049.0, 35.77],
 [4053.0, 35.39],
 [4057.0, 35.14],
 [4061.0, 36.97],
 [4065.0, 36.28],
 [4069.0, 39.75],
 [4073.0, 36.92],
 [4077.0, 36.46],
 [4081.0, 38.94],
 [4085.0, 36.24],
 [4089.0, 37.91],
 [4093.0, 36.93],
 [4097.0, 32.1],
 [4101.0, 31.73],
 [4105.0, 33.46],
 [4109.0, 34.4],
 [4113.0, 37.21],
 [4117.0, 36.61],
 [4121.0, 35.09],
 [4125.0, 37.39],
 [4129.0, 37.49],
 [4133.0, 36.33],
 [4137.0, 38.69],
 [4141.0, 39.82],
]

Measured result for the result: 1.47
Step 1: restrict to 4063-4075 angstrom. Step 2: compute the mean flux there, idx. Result 37.6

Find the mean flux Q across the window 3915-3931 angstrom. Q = 28.3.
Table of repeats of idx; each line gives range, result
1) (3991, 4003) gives 37.9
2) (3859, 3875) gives 29.1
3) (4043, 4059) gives 35.3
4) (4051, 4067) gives 35.9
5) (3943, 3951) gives 30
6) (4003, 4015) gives 39.8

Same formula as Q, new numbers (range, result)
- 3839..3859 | 26.5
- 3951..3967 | 27.3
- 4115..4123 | 35.9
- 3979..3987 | 30.7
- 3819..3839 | 21.8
